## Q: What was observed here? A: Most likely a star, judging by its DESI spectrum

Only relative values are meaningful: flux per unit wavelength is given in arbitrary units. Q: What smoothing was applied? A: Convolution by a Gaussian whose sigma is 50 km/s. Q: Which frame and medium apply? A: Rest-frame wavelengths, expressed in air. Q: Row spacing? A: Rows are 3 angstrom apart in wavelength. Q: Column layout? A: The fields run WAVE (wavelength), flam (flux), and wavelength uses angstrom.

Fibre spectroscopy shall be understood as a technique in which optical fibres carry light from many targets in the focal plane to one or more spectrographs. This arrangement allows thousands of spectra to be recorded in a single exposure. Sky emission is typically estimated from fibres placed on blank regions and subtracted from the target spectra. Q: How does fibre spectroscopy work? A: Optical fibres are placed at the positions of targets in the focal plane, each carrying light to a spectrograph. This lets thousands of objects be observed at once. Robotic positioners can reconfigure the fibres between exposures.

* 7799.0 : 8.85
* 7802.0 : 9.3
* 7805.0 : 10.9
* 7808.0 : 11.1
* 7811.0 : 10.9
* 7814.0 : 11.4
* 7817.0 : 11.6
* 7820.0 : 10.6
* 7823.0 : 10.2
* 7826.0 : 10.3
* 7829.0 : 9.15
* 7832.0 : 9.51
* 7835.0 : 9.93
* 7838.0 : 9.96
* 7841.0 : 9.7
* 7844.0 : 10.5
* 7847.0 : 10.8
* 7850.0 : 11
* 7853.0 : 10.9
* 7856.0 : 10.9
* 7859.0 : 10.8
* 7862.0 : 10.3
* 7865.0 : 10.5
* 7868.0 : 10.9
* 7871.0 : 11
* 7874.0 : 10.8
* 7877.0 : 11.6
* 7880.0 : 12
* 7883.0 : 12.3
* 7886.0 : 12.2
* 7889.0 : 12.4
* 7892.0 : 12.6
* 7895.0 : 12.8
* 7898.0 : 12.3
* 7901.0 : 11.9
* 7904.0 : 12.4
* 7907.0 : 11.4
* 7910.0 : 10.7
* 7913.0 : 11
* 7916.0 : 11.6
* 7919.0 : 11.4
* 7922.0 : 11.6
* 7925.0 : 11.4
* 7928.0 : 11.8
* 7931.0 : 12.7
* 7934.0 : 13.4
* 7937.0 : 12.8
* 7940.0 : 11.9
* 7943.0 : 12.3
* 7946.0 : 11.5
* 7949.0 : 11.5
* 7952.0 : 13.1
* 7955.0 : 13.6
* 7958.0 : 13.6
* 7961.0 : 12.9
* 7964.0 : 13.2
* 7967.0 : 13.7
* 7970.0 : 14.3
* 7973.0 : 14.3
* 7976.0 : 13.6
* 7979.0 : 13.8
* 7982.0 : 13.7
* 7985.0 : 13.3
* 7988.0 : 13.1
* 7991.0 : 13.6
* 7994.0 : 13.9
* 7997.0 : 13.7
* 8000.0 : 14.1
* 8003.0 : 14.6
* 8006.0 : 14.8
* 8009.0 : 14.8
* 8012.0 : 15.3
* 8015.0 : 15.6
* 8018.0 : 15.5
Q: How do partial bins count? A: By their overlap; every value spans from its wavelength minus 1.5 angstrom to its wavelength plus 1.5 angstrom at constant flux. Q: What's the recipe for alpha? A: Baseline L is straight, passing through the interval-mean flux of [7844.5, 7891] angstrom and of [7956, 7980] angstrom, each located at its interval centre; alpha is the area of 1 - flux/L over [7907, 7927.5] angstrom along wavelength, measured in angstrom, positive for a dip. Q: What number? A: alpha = 1.8 angstrom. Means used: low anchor 11.2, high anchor 13.7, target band 11.3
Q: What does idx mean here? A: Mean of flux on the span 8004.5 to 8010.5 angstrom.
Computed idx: 14.8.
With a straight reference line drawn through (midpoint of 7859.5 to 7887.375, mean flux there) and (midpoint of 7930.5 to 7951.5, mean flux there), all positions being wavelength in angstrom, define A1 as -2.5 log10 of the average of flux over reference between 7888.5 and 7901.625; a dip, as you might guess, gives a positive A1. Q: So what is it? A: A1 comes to -0.08 mag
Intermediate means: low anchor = 11.3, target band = 12.4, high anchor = 12.3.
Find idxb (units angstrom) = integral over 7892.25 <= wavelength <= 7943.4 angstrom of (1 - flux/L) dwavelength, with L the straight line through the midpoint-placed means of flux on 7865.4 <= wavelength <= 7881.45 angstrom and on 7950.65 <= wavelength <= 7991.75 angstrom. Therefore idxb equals 1.22 angstrom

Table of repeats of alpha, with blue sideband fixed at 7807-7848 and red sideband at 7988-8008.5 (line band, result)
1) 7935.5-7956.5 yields 0.91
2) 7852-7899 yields -0.33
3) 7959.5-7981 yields -0.34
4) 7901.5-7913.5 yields 0.66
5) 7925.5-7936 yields 0.08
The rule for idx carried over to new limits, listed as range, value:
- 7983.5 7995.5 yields 13.5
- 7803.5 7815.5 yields 11.1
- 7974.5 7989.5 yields 13.5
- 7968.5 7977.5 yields 14.1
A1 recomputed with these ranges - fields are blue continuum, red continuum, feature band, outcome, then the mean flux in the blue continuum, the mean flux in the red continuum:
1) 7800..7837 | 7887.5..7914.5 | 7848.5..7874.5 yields 0.040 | 10.4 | 11.9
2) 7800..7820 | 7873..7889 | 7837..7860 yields 0.079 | 10.8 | 11.9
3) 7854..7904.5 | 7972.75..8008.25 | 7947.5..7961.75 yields 0.017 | 11.6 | 13.9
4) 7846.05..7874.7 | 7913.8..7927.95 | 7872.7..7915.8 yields -0.065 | 10.8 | 11.5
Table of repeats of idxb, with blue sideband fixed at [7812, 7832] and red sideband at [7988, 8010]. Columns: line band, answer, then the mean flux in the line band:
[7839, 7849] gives 0.5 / 10.3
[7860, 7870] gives 0.7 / 10.6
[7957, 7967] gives 0.1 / 13.3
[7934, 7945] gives 0.4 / 12.4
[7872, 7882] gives 0.1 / 11.5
